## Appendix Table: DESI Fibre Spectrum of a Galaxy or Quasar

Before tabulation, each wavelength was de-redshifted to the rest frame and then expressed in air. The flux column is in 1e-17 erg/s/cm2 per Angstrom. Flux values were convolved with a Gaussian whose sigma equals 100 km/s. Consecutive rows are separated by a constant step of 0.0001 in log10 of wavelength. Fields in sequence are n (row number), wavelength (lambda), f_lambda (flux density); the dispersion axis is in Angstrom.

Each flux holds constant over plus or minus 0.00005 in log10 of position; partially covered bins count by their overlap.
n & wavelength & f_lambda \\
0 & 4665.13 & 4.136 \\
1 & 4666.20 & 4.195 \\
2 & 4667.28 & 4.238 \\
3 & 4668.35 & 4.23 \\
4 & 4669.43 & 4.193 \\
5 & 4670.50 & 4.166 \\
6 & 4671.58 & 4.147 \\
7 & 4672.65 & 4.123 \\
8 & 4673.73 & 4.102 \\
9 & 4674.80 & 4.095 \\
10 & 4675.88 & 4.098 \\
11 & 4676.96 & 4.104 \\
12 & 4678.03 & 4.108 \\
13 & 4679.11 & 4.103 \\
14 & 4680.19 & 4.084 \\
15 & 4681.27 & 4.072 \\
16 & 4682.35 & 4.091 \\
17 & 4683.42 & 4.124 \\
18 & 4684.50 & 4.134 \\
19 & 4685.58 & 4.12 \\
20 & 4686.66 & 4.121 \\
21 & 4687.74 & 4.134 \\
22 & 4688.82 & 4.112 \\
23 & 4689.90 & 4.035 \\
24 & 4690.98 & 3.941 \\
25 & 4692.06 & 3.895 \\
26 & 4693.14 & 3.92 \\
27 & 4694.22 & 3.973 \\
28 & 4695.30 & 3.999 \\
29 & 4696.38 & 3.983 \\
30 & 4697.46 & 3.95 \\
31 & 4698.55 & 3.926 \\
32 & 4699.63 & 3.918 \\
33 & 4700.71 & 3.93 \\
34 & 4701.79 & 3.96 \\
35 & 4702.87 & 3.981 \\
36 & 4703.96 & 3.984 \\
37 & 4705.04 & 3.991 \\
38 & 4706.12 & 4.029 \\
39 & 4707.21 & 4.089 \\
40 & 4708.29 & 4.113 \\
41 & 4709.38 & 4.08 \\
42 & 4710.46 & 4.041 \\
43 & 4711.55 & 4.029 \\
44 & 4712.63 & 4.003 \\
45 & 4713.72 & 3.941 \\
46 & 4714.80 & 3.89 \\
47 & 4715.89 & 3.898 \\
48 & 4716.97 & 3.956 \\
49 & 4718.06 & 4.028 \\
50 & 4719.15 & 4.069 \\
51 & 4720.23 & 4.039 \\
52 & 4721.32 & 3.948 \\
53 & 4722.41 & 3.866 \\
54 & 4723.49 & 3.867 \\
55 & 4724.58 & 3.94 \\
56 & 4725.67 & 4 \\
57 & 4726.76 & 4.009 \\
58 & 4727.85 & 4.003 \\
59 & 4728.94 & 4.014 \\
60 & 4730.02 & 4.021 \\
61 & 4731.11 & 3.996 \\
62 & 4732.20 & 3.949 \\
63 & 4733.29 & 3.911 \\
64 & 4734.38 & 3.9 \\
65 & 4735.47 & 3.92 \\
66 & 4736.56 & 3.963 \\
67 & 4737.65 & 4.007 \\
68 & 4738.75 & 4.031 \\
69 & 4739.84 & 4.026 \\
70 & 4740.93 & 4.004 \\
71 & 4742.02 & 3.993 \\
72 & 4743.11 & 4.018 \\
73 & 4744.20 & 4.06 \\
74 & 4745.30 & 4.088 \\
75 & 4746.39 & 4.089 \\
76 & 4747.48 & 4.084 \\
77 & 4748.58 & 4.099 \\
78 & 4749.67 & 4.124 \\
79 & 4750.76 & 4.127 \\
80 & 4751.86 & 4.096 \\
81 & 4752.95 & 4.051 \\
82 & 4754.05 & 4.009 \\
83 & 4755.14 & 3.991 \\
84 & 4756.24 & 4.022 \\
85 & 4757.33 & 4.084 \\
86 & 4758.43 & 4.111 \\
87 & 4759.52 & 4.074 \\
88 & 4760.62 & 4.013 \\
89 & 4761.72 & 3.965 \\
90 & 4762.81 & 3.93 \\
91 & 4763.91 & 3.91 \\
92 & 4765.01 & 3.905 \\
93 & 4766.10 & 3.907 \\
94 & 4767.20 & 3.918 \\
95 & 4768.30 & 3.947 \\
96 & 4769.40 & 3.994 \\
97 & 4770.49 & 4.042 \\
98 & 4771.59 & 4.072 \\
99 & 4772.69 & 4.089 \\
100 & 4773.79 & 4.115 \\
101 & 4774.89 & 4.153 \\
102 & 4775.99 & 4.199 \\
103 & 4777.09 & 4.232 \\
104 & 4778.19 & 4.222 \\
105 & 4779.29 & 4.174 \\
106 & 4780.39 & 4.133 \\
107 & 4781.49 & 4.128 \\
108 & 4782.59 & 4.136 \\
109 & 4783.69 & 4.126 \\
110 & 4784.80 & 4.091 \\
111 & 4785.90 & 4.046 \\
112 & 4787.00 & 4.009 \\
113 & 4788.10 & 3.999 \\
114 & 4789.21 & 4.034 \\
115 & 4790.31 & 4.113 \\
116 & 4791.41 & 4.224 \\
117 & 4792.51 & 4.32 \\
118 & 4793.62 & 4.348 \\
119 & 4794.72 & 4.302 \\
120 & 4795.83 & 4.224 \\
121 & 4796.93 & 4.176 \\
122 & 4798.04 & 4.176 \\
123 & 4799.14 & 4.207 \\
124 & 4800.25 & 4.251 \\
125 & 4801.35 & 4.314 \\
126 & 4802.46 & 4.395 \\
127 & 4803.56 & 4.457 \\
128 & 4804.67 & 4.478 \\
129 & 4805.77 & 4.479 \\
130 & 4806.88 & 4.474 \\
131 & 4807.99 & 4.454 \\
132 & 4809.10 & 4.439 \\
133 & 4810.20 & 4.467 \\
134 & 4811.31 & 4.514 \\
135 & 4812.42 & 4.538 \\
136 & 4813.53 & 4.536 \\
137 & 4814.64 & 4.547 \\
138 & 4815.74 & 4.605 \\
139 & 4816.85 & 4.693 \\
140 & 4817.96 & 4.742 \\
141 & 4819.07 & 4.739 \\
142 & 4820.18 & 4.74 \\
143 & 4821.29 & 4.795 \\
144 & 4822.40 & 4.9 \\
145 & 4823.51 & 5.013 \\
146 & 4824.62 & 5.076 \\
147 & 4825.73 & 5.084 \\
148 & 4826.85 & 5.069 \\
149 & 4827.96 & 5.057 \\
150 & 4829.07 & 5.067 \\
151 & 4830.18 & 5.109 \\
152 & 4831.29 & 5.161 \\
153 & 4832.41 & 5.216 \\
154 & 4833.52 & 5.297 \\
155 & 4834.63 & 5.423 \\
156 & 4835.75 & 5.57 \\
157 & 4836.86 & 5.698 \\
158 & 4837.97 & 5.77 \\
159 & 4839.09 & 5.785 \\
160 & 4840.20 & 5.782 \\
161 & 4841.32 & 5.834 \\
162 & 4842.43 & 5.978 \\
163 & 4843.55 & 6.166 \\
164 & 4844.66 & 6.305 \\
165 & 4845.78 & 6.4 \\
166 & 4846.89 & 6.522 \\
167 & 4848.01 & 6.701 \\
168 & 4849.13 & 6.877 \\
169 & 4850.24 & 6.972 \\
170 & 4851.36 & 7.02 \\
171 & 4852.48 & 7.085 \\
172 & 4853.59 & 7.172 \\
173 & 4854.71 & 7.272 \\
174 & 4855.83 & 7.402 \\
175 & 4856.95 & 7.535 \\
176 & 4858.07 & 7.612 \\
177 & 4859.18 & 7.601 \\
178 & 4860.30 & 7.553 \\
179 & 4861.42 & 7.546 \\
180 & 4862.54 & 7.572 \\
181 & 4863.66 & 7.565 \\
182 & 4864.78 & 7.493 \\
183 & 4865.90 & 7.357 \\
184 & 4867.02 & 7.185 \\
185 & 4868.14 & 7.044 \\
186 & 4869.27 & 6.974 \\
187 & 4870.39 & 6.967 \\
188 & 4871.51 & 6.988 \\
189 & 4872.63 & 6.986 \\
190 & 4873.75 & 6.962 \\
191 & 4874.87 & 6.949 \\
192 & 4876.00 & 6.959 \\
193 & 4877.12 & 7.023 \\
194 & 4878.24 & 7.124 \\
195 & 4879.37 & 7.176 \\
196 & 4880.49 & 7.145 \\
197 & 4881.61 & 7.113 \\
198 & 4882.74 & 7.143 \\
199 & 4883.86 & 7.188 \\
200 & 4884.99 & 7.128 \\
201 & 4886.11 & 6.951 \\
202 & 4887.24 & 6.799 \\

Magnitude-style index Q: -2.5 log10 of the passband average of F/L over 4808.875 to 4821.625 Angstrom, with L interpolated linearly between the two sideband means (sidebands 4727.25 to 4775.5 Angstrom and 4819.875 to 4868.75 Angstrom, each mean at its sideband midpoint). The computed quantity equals 0.20 mag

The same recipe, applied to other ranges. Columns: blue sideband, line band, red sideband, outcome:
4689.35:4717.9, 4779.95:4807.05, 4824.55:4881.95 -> 0.293 mag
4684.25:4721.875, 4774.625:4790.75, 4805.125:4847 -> 0.153 mag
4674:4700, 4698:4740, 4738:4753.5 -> 0.020 mag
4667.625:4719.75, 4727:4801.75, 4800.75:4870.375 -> 0.203 mag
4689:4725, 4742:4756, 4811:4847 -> 0.090 mag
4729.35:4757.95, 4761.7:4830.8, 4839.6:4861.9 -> 0.233 mag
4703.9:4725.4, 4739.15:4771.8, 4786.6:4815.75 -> 0.034 mag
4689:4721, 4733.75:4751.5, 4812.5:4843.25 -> 0.081 mag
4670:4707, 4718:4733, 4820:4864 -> 0.146 mag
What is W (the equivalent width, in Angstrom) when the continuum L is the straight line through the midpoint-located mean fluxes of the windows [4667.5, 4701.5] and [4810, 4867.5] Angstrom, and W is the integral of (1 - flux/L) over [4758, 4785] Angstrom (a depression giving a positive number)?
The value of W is 5.65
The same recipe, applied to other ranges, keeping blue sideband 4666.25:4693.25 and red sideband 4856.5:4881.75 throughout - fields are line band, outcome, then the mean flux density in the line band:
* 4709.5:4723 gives 2.09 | 3.98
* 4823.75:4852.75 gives 3.93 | 5.83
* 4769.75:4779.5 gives 2.64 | 4.14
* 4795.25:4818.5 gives 6.64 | 4.44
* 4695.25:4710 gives 1.60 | 4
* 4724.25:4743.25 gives 3.85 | 3.98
